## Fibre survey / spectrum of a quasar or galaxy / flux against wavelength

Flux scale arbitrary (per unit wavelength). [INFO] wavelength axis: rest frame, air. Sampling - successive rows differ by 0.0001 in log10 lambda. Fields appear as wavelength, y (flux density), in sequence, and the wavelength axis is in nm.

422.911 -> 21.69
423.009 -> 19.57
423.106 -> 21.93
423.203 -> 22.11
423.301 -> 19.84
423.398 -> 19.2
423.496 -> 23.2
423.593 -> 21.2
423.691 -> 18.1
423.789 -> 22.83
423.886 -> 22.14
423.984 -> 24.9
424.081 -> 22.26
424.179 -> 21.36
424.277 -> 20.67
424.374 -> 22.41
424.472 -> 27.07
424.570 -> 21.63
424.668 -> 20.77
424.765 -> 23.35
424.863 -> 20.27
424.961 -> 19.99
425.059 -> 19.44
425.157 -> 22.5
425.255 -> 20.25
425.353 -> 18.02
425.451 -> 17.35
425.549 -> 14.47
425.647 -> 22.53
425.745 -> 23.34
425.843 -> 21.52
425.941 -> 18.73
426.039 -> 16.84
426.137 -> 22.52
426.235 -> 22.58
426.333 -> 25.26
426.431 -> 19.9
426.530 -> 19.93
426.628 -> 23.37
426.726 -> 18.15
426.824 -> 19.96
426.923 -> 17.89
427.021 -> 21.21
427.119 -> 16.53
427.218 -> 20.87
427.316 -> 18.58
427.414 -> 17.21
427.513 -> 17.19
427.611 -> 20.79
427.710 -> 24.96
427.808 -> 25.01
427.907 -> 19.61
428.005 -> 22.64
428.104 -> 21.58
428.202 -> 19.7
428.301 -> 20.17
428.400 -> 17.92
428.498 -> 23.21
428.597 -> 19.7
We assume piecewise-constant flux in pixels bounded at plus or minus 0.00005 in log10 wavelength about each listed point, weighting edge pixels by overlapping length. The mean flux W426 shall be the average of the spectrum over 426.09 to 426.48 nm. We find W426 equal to 22.6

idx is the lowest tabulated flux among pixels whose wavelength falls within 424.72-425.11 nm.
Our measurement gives 19.44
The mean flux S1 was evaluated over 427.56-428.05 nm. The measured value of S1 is 22.6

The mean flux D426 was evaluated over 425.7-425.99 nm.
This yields 21.2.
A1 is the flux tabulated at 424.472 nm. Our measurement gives 27.07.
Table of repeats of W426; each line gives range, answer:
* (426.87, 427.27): 19.1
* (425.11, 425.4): 20.2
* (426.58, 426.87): 20.5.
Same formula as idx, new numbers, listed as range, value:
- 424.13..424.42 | 20.67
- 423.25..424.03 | 18.1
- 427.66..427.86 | 24.96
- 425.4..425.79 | 14.47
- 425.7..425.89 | 21.52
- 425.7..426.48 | 16.84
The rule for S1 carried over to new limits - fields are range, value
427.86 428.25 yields 20.9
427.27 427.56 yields 17.6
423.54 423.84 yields 20.8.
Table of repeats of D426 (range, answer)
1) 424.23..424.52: 23.4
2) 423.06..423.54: 21.2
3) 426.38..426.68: 21.1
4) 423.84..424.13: 23.1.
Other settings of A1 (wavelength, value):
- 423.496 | 23.2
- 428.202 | 19.7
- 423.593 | 21.2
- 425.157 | 22.5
